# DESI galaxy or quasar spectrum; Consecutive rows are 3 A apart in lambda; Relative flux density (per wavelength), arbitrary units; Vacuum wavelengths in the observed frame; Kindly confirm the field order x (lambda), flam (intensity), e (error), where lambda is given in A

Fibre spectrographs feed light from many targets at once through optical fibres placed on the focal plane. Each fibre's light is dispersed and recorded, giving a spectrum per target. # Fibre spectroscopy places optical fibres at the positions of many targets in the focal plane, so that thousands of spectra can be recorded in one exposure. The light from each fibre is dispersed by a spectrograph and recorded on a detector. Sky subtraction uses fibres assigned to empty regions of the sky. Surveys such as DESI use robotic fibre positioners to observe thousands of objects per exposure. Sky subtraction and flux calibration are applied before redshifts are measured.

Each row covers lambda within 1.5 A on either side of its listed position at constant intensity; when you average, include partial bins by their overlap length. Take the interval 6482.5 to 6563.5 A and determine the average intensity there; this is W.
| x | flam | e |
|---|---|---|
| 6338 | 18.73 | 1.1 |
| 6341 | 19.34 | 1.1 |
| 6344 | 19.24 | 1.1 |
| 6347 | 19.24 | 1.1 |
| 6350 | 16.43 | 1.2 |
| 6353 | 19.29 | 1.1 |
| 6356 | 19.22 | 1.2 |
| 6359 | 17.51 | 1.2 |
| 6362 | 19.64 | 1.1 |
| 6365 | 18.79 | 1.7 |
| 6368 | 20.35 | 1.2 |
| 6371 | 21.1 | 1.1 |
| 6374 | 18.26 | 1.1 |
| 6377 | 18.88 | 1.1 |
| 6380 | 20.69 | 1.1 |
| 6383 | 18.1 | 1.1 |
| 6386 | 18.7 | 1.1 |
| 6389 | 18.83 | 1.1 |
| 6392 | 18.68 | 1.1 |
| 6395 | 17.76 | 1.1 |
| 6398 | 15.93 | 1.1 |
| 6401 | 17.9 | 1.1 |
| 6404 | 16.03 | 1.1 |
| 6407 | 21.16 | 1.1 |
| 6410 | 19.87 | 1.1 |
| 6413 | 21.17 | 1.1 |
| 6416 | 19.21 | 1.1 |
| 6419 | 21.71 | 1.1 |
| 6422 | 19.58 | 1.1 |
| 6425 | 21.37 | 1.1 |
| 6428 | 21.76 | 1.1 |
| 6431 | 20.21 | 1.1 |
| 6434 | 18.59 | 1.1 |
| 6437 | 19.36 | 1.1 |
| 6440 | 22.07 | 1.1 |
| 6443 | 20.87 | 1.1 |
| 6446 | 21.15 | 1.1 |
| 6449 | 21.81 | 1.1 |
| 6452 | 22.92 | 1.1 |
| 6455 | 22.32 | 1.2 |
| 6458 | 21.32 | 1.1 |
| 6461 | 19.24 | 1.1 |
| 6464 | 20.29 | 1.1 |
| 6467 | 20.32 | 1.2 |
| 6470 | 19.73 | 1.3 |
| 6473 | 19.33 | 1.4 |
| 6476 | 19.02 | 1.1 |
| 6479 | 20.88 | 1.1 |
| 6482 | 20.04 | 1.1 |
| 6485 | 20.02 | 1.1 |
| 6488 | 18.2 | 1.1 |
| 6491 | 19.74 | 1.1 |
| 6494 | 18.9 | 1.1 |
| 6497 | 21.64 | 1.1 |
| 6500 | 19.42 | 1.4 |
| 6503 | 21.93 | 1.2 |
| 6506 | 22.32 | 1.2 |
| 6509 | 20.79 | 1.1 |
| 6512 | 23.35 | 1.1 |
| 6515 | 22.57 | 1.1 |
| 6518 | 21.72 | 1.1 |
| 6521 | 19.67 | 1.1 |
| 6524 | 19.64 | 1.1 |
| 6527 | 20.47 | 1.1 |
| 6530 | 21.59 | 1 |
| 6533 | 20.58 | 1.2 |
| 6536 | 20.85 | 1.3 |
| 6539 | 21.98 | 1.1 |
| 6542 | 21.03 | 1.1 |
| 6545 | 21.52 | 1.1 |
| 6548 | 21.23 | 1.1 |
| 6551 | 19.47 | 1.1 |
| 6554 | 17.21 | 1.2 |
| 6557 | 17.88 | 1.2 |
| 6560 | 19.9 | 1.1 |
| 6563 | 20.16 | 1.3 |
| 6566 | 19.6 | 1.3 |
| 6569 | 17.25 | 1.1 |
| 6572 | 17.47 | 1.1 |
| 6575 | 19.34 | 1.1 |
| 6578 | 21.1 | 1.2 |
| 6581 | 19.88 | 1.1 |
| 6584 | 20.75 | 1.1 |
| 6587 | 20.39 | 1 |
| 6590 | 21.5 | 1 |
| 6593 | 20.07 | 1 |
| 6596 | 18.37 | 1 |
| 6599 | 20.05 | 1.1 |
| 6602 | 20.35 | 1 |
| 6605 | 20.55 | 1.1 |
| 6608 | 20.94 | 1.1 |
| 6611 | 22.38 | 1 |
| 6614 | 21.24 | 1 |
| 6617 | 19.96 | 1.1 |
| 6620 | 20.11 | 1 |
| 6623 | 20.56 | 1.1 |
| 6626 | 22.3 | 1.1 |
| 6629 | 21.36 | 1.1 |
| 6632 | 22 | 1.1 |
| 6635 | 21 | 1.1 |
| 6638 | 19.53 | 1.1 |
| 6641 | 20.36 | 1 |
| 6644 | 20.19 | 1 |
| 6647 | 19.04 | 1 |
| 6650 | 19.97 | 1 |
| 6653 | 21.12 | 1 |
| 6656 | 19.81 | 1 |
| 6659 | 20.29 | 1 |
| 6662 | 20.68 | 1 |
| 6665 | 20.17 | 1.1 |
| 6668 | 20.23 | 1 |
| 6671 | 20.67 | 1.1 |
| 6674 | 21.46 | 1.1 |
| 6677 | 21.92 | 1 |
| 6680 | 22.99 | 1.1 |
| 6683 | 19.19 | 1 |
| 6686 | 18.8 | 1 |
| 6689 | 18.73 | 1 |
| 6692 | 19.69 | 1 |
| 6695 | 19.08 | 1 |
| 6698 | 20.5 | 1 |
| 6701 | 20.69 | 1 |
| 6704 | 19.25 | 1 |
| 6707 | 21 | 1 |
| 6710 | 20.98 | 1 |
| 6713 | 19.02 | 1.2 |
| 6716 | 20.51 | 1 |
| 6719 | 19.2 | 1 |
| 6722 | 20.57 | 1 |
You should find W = 20.5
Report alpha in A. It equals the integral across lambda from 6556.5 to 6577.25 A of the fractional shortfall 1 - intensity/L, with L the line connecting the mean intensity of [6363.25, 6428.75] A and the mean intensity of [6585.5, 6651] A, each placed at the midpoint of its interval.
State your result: 1.4 A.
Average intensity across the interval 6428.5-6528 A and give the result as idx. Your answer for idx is 20.6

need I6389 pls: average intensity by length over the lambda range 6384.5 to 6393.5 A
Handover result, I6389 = 18.7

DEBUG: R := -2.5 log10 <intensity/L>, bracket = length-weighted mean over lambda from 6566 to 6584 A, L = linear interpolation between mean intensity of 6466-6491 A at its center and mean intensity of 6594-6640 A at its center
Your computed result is 0.07 mag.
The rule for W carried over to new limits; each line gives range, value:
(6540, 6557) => 20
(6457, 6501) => 19.9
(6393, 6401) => 17.2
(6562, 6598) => 19.7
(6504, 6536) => 21.3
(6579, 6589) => 20.4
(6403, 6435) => 20.1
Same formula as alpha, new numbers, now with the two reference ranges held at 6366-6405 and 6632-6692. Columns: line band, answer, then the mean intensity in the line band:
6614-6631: -0.7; 20.9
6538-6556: -0.6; 20.3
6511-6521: -1.4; 22.1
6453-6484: -1.9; 20.3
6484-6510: -1.4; 20.3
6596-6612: -0.5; 20.6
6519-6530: -0.4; 20.2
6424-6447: -2.1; 20.6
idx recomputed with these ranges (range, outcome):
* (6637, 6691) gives 20.3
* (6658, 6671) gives 20.4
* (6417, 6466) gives 20.9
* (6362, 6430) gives 19.4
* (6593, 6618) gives 20.5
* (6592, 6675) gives 20.5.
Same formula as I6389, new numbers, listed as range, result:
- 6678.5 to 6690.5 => 19.9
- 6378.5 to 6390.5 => 19.1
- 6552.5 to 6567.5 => 18.9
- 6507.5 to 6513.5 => 22.1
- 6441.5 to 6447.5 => 21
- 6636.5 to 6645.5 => 20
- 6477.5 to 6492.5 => 19.8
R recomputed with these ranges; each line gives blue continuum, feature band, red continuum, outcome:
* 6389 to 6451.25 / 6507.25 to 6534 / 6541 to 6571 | -0.09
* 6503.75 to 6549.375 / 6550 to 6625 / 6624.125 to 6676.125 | 0.06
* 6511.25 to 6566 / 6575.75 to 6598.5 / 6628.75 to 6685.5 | 0.02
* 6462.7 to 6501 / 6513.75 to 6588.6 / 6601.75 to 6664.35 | 0.00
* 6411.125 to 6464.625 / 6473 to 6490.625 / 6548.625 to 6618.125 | 0.05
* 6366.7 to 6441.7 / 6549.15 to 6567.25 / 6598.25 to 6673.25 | 0.06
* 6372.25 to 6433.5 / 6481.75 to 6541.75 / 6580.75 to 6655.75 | -0.05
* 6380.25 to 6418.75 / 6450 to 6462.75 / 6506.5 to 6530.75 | -0.08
